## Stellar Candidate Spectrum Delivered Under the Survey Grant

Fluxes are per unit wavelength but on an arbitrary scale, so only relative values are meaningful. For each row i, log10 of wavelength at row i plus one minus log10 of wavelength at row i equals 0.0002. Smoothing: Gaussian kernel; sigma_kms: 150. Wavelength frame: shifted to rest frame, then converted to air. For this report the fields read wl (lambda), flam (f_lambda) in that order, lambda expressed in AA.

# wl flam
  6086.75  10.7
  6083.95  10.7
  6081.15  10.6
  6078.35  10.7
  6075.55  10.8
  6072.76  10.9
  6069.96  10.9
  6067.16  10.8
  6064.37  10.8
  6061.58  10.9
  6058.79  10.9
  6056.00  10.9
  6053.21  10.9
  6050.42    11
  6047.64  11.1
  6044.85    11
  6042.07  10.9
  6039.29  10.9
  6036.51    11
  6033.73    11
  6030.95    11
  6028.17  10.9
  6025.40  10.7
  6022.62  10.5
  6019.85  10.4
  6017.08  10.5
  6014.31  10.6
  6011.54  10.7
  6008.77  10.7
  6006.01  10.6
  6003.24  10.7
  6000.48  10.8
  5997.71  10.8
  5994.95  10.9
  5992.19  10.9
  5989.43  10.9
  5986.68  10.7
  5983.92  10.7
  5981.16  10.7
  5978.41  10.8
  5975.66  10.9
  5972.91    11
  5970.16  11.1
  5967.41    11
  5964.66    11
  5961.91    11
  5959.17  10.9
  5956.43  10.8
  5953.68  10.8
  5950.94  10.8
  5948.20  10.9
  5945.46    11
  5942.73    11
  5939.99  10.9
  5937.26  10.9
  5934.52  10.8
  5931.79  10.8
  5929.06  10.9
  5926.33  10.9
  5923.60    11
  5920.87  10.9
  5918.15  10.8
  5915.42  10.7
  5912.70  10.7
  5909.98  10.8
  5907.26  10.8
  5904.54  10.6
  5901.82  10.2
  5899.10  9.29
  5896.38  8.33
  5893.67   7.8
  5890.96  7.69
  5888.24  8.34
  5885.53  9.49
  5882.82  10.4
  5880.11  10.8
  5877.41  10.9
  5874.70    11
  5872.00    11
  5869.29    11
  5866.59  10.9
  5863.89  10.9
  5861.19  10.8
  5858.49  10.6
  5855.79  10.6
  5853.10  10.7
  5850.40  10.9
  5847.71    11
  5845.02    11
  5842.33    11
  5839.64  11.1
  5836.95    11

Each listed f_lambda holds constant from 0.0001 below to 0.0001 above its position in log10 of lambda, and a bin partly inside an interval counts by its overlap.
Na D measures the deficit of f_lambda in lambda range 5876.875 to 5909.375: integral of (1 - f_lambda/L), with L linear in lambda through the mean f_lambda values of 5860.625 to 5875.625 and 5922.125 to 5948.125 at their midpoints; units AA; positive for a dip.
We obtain 4.1 AA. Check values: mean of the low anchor 10.9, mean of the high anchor 10.9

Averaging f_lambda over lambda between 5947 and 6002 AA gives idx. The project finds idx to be 10.9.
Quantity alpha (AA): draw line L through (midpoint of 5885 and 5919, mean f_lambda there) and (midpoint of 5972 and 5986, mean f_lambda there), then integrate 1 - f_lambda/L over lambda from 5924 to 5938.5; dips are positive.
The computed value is -1.1 AA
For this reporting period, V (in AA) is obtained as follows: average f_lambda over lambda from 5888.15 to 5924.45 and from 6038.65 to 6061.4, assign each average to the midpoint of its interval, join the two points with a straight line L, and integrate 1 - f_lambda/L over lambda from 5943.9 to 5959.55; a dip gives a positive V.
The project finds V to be -0.98 AA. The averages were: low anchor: 9.89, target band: 10.9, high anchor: 10.9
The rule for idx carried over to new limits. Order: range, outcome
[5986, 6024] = 10.7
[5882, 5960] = 10.3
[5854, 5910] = 10.1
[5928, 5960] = 10.9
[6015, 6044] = 10.8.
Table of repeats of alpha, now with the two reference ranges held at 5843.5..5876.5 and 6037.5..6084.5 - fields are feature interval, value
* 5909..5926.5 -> 0.1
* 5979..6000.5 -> 0.1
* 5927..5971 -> -0.2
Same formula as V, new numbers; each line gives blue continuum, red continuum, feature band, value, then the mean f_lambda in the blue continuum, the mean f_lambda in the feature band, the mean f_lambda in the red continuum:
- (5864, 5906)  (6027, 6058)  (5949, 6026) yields -1.5 AA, 9.88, 10.8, 11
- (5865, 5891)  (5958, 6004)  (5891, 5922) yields 1.4 AA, 10.3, 9.98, 10.9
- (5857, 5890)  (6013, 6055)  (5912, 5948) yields -0.9 AA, 10.5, 10.9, 10.8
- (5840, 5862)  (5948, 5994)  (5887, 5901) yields 3.2 AA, 10.8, 8.36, 10.9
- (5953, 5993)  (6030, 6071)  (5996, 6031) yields 0.7 AA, 10.9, 10.7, 10.9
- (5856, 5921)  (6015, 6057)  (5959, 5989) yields -0.9 AA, 10.2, 10.9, 10.8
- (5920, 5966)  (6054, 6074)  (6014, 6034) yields 0.3 AA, 10.9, 10.7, 10.9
